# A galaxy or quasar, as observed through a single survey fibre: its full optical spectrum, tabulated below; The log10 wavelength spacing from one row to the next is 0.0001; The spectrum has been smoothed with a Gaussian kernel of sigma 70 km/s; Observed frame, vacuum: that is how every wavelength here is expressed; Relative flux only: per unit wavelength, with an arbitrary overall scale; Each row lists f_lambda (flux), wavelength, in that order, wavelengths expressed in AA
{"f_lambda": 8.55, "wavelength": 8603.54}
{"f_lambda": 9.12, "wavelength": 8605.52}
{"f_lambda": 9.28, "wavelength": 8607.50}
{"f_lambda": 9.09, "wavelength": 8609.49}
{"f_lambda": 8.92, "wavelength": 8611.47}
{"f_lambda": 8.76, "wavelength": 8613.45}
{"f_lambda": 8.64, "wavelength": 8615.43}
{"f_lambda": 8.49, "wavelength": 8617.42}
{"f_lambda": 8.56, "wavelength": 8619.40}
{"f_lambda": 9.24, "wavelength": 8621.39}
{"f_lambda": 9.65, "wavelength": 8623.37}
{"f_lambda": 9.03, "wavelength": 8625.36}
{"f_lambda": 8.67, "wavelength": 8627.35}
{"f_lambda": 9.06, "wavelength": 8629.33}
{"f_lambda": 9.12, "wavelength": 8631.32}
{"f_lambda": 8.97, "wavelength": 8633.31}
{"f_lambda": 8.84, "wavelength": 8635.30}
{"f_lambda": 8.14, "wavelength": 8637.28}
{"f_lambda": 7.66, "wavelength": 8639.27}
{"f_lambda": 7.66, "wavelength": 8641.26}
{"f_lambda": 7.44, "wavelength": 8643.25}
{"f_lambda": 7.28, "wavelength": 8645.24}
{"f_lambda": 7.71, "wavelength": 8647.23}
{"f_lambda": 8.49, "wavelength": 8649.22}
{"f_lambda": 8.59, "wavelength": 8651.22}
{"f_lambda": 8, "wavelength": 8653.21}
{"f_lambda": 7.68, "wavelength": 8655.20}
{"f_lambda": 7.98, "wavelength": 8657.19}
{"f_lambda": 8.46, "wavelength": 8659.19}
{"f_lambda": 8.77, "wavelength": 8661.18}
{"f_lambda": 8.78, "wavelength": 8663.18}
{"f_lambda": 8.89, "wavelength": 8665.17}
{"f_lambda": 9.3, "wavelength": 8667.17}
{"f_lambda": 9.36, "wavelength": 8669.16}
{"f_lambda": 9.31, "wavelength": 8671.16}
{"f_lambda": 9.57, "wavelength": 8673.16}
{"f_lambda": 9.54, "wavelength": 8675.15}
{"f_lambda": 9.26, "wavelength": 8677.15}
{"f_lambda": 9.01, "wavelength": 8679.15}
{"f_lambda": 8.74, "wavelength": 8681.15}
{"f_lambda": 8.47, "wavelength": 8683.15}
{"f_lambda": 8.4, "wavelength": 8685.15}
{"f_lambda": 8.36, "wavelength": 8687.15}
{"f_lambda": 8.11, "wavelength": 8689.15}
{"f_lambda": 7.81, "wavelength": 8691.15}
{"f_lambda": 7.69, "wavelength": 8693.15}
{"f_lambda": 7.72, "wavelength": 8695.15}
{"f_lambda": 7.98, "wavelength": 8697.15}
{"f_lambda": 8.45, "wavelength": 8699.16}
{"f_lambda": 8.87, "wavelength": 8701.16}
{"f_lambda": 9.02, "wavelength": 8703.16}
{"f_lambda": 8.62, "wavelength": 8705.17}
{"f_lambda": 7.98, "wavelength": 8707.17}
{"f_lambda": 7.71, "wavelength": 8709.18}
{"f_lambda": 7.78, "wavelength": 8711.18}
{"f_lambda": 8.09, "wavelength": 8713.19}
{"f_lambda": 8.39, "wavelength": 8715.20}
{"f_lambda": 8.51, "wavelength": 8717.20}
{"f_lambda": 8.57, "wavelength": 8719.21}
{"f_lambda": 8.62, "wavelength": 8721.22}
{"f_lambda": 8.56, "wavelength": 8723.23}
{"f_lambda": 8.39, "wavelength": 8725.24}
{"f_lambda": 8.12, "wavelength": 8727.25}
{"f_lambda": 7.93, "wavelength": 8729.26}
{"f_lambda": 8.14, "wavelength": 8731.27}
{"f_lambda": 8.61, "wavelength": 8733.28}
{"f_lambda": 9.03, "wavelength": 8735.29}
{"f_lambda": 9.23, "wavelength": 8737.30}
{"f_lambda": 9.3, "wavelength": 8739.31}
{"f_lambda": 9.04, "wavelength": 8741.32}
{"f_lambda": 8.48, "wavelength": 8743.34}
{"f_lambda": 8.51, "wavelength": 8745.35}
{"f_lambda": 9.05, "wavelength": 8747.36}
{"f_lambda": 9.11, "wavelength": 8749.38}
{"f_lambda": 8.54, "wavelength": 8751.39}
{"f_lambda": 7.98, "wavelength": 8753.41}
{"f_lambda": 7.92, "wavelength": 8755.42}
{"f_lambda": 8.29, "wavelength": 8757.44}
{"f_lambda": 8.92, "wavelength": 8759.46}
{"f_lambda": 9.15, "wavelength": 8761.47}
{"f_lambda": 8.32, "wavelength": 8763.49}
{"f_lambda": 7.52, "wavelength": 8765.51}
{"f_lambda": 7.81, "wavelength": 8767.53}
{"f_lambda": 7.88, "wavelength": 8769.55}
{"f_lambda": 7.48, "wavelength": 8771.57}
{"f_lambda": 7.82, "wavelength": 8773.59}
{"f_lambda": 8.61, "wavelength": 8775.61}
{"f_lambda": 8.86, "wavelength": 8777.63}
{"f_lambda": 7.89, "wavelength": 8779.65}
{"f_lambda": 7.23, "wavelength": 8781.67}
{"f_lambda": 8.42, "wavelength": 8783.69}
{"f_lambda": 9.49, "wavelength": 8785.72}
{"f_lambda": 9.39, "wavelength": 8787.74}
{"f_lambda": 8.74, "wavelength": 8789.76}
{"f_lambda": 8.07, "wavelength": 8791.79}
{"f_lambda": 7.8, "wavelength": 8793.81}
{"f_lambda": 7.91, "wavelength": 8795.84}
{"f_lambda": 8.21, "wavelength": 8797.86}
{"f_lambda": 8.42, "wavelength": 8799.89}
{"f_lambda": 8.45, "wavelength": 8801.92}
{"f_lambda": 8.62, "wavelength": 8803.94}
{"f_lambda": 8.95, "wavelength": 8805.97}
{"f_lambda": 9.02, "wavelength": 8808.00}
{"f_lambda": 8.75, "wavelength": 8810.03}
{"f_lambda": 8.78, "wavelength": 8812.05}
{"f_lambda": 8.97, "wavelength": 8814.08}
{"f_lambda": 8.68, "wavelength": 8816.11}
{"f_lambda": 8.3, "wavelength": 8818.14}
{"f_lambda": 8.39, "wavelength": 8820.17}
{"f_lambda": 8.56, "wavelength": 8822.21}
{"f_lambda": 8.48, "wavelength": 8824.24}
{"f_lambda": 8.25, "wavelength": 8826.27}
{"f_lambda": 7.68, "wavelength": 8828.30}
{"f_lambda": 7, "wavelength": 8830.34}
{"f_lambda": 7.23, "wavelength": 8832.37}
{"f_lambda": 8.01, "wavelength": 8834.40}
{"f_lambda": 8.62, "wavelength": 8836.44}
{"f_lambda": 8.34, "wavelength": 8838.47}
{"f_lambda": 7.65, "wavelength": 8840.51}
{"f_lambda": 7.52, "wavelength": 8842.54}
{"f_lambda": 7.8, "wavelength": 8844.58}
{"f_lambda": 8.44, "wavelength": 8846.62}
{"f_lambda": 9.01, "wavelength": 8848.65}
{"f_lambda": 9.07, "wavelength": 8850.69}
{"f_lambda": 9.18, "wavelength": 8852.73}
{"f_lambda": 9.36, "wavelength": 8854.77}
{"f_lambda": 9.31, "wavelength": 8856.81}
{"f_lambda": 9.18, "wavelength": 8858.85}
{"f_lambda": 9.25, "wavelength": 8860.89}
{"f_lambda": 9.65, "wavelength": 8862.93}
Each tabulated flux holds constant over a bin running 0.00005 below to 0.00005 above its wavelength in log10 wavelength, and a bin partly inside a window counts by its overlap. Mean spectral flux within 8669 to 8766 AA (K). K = 8.53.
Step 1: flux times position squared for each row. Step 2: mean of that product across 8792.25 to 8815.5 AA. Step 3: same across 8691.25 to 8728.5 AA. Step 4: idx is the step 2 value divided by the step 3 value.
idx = 1.05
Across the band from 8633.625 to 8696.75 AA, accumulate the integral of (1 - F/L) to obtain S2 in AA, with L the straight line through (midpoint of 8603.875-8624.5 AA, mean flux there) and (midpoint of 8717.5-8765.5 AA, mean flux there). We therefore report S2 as 2.75 AA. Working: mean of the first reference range 8.96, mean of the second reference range 8.58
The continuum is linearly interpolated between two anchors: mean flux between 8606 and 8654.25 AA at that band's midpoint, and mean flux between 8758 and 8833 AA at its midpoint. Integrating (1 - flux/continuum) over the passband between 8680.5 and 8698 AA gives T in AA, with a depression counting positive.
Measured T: 0.7 AA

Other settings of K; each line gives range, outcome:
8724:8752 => 8.68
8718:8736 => 8.43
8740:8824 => 8.45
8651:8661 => 8.16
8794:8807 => 8.38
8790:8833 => 8.33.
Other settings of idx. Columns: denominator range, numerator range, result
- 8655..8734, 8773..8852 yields 1.01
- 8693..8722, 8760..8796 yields 1.01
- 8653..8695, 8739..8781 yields 0.99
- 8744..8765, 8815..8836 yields 0.96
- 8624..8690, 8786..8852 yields 1.01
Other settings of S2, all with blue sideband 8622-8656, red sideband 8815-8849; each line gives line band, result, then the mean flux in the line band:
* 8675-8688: -0.74 AA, 8.78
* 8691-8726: -0.02 AA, 8.27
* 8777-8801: -0.59 AA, 8.36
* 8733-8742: -0.93 AA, 9.08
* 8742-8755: -0.59 AA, 8.59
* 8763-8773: 0.50 AA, 7.77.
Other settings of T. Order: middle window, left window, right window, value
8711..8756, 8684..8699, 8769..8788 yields -2.1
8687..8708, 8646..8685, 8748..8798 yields 0.9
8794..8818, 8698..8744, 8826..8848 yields -1.6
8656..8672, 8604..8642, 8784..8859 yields -0.2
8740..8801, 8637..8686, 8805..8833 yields 0.3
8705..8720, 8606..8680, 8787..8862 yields 0.7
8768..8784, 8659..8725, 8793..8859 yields 0.9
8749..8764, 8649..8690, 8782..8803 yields 0.0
